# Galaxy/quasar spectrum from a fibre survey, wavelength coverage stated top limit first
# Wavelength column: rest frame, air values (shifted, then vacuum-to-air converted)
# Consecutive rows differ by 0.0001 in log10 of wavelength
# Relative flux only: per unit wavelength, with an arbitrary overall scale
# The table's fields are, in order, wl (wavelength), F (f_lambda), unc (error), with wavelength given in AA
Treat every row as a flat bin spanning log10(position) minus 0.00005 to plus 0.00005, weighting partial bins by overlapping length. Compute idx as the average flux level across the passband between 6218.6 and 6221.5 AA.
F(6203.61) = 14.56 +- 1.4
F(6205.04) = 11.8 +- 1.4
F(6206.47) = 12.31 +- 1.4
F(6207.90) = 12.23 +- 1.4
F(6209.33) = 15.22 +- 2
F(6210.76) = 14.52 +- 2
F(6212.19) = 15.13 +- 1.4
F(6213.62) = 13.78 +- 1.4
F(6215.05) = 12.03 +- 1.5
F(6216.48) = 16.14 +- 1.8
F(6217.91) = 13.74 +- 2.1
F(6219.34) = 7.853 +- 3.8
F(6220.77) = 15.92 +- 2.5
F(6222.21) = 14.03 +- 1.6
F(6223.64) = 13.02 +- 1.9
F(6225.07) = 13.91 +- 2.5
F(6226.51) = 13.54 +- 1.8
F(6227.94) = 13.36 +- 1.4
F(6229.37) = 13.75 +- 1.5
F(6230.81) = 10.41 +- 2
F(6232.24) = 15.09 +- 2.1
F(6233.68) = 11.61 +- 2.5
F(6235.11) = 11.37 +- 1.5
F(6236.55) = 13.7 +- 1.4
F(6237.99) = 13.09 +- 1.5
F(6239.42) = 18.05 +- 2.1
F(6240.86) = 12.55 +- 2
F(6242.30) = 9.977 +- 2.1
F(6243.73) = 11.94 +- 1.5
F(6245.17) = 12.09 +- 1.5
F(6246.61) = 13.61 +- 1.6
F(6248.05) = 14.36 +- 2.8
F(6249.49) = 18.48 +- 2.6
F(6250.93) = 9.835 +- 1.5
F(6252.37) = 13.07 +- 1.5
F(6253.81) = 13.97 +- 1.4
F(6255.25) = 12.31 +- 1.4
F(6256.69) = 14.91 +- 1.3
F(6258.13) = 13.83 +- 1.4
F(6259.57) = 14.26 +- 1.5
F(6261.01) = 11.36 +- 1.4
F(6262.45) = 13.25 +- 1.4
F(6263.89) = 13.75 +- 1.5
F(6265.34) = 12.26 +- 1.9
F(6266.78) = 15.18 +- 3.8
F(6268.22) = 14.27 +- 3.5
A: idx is 11.9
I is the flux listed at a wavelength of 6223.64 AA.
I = 13.02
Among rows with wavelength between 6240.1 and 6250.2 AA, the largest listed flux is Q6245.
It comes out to 18.48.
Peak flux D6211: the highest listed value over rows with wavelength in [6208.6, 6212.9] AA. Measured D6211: 15.22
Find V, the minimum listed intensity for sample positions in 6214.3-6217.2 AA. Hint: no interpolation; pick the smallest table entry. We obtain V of 12.03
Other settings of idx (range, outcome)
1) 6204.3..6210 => 12.9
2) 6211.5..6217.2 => 14.3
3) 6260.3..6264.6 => 12.8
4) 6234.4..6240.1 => 14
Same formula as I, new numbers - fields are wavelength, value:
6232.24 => 15.09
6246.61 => 13.61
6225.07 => 13.91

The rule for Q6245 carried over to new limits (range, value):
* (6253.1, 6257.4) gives 14.91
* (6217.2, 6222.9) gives 15.92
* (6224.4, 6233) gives 15.09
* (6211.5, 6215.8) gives 15.13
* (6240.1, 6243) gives 12.55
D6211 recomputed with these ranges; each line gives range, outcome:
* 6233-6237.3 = 13.7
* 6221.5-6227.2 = 14.03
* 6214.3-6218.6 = 16.14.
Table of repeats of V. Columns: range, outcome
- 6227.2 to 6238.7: 10.41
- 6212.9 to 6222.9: 7.853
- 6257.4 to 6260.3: 13.83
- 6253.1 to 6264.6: 11.36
